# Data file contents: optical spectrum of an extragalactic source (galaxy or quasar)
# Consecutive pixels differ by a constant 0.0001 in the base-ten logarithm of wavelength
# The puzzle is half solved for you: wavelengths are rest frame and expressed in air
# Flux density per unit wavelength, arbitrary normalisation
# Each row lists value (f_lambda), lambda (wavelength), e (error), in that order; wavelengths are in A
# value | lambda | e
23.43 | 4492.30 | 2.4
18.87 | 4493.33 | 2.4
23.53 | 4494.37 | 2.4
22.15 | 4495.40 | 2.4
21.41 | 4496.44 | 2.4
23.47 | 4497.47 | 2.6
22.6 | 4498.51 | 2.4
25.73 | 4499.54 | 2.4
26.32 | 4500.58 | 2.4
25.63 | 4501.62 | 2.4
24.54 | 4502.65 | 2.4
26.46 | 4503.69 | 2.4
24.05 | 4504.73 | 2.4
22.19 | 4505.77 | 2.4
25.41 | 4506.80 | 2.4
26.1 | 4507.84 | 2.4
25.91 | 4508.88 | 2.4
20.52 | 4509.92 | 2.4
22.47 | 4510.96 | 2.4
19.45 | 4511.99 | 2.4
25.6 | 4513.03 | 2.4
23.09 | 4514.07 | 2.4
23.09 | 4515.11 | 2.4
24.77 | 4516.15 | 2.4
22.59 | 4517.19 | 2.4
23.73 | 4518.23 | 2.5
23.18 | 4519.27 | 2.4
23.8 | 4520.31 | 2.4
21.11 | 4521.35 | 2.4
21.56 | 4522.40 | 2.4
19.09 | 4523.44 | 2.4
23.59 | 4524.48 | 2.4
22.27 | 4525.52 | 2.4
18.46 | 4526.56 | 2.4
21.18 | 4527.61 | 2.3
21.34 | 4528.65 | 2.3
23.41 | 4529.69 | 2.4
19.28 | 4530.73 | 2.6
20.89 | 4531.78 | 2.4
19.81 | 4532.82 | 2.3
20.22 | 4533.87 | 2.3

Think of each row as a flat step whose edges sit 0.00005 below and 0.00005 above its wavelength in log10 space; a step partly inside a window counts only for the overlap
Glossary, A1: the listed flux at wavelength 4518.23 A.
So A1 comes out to 23.73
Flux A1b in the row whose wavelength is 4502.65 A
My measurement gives 24.54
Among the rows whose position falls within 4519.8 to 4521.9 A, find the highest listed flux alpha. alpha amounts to 23.8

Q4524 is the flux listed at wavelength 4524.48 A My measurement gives 23.59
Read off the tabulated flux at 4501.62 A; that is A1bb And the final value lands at 25.63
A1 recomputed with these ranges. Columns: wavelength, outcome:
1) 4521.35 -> 21.11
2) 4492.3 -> 23.43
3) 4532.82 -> 19.81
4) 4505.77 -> 22.19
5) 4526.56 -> 18.46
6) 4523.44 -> 19.09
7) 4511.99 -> 19.45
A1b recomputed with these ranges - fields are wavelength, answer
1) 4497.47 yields 23.47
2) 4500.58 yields 26.32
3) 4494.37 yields 23.53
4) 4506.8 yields 25.41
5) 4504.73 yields 24.05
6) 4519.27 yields 23.18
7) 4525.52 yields 22.27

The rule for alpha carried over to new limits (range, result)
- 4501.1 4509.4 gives 26.46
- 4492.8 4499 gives 23.53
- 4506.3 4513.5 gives 26.1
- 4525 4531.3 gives 23.41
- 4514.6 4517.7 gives 24.77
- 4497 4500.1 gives 25.73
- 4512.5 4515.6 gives 25.6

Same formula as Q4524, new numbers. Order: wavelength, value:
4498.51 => 22.6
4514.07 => 23.09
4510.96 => 22.47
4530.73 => 19.28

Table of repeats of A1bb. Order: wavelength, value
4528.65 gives 21.34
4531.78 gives 20.89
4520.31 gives 23.8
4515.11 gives 23.09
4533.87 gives 20.22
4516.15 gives 24.77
